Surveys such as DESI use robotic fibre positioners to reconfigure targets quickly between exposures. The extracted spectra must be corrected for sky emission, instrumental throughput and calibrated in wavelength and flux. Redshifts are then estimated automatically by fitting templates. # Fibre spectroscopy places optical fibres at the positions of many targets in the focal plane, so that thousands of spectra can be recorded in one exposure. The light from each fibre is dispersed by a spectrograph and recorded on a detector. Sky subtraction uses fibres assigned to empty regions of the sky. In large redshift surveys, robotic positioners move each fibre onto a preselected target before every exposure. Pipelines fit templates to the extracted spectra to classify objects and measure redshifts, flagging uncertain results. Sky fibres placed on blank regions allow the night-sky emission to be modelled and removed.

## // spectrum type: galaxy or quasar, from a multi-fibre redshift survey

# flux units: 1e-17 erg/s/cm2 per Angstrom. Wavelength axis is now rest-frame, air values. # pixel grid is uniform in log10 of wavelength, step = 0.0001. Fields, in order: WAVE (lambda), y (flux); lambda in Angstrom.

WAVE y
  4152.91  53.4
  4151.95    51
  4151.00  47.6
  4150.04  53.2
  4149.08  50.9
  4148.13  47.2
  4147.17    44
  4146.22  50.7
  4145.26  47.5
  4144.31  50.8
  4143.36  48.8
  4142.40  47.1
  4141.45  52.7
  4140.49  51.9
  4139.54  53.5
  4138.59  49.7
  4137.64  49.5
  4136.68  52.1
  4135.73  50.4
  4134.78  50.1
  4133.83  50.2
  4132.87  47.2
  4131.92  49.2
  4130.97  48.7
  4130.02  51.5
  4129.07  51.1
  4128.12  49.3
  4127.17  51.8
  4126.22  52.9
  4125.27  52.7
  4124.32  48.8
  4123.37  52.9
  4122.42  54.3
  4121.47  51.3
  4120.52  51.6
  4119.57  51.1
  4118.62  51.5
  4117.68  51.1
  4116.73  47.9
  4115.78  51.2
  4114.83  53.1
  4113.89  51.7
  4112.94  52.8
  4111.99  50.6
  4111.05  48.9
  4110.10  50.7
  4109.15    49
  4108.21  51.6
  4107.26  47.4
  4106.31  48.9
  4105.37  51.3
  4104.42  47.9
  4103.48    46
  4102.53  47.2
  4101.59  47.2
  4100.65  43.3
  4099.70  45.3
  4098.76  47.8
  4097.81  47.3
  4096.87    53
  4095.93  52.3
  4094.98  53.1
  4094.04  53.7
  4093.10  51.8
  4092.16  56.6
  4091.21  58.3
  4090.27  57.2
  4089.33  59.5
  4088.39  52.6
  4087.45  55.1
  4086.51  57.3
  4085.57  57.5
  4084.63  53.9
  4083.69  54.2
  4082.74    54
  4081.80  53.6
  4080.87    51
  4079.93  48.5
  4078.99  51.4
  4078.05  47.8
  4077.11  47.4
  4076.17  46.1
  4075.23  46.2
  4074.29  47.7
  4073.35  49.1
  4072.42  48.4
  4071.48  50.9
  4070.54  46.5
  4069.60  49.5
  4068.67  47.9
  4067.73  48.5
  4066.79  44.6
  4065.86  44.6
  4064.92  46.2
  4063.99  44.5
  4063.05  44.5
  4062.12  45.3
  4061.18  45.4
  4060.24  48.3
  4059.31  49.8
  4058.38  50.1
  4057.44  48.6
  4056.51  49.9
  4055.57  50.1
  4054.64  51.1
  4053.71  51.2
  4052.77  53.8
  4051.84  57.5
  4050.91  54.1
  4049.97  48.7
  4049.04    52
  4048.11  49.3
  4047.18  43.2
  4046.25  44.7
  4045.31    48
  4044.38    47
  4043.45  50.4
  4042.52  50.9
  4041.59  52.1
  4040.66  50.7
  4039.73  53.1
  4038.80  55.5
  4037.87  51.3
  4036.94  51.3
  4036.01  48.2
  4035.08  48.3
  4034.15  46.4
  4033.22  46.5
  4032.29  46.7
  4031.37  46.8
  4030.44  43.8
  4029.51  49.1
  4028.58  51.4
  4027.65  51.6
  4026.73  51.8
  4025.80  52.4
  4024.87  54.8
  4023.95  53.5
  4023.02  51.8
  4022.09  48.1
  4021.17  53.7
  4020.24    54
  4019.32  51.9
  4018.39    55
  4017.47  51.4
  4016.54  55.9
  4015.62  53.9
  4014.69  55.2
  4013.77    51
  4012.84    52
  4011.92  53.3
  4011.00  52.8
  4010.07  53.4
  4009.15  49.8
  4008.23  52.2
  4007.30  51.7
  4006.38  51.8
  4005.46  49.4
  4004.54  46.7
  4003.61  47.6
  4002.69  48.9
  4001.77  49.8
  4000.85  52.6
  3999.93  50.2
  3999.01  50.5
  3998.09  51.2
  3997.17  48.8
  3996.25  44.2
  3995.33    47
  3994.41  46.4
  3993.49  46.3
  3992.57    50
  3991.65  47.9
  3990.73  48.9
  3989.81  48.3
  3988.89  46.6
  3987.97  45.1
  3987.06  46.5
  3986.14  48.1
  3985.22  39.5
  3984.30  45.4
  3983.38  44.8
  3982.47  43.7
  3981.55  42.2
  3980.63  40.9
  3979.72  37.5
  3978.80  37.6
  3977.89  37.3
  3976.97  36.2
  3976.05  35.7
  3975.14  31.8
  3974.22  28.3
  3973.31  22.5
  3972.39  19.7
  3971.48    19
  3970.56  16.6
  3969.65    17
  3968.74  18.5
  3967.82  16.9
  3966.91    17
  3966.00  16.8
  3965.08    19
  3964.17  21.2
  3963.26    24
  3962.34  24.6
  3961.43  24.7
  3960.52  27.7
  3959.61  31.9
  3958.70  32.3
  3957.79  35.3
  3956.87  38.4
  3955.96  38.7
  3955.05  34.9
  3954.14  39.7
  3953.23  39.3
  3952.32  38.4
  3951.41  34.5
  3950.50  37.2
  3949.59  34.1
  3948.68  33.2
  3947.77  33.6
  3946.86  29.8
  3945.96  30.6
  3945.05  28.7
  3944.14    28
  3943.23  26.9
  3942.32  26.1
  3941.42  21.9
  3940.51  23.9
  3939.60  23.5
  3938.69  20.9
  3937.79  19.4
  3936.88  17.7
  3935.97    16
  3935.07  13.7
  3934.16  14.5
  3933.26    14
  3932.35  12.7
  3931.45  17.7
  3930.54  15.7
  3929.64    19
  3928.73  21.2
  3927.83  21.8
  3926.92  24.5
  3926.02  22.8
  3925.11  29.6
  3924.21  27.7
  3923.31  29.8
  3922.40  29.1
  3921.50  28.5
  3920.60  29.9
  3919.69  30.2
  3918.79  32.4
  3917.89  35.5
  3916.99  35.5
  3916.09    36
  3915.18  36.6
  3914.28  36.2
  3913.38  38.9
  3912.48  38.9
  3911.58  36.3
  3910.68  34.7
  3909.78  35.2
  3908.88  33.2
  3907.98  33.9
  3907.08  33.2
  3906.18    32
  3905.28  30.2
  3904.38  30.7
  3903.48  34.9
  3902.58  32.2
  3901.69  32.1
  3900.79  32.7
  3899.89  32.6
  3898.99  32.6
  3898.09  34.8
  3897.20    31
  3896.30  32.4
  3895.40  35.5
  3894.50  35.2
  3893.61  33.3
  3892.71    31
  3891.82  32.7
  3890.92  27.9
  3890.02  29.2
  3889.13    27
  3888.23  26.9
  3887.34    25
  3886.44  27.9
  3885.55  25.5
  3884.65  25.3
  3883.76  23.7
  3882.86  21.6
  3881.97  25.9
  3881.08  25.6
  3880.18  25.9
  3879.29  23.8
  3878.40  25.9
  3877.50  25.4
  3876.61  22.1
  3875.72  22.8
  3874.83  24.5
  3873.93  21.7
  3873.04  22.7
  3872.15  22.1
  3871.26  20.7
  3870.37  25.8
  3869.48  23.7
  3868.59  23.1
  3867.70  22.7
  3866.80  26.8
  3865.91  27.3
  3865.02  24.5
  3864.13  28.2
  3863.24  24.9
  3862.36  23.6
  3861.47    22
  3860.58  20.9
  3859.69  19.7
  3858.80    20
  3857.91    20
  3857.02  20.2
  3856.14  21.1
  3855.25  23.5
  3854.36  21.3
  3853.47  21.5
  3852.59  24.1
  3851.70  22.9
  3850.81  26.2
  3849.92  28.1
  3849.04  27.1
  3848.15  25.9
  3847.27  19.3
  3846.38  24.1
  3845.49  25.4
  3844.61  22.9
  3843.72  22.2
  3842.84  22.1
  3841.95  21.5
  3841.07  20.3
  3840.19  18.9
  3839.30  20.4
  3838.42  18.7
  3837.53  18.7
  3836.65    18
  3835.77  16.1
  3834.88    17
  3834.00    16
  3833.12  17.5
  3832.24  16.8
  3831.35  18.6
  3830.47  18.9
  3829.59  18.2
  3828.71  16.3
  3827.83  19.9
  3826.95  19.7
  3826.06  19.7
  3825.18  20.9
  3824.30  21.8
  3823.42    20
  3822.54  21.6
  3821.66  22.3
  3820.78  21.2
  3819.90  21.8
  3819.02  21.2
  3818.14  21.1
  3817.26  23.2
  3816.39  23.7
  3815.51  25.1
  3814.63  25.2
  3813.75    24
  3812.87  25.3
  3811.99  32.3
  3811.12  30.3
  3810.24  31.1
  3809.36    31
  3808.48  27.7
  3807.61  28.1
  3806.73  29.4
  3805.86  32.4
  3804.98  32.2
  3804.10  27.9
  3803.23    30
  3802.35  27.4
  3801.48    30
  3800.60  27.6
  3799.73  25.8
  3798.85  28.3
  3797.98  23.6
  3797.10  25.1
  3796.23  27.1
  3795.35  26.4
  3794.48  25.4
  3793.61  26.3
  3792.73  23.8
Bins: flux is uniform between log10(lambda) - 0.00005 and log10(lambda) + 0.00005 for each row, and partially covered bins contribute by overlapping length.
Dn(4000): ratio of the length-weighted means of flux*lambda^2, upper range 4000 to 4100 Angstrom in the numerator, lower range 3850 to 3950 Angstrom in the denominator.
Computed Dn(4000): 2.04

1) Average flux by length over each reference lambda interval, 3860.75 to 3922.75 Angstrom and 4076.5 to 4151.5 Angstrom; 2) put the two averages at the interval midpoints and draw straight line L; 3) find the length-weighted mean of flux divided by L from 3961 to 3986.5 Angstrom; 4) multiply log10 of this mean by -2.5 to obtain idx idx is 0.26 mag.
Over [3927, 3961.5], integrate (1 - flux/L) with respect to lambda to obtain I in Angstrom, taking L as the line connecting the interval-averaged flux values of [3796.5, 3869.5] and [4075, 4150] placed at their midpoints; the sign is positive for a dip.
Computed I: 7.70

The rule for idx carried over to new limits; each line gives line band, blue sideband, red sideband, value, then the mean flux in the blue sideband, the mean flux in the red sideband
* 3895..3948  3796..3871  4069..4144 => 0.132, 23.4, 50.8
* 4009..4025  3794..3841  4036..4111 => -0.194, 23.5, 50.1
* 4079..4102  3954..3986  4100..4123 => -0.125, 30.3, 49.9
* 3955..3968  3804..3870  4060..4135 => 0.313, 22.9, 50.2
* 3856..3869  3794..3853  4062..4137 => 0.187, 23.6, 50.4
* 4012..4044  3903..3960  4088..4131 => -0.242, 29.2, 51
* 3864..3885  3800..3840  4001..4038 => 0.261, 23.2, 50.9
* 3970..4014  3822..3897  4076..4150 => -0.157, 23.3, 50.9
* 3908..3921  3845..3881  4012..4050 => -0.102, 23.6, 50.6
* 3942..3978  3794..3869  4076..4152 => 0.244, 23.4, 50.9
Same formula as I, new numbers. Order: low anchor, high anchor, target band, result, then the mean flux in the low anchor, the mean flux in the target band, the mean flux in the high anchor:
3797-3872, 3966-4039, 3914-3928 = 1.6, 23.3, 30.5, 44.9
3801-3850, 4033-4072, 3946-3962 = 1.5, 23.1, 34.2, 49.1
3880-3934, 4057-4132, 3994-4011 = -4.1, 29.3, 49.7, 50.3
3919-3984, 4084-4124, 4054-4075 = -1.2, 27.4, 47.8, 51.5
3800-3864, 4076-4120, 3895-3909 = -1.1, 23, 32.7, 51.2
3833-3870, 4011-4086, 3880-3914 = -2.8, 22.2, 31.1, 50.1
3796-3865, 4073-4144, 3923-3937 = 5.6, 23.2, 19.9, 50.9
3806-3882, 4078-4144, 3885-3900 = -1.4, 22.8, 30.5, 51.2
